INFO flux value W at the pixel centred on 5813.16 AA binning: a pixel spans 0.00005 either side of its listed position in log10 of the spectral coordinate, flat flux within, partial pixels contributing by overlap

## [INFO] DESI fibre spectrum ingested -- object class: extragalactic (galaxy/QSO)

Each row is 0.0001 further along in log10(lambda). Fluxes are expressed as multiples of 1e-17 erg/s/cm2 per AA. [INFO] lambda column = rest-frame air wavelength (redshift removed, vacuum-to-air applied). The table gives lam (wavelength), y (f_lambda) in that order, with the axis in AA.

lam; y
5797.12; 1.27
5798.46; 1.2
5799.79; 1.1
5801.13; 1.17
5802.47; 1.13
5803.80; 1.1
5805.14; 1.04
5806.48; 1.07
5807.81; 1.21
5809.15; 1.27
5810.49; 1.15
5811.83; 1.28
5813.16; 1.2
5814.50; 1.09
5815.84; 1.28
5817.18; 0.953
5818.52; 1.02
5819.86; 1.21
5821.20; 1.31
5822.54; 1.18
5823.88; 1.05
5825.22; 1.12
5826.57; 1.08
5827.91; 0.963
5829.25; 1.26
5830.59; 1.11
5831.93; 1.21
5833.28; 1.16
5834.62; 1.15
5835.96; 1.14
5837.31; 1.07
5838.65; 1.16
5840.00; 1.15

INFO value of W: 1.2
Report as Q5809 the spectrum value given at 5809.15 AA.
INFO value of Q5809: 1.27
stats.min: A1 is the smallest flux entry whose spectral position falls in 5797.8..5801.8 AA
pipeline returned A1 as 1.1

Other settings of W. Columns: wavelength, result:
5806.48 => 1.07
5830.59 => 1.11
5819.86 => 1.21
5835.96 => 1.14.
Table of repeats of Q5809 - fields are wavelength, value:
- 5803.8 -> 1.1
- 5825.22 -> 1.12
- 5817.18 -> 0.953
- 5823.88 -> 1.05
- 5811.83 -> 1.28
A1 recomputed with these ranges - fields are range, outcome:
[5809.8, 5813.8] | 1.15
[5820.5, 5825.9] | 1.05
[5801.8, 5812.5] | 1.04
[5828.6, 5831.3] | 1.11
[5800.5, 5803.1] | 1.13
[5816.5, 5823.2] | 0.953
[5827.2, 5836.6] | 0.963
